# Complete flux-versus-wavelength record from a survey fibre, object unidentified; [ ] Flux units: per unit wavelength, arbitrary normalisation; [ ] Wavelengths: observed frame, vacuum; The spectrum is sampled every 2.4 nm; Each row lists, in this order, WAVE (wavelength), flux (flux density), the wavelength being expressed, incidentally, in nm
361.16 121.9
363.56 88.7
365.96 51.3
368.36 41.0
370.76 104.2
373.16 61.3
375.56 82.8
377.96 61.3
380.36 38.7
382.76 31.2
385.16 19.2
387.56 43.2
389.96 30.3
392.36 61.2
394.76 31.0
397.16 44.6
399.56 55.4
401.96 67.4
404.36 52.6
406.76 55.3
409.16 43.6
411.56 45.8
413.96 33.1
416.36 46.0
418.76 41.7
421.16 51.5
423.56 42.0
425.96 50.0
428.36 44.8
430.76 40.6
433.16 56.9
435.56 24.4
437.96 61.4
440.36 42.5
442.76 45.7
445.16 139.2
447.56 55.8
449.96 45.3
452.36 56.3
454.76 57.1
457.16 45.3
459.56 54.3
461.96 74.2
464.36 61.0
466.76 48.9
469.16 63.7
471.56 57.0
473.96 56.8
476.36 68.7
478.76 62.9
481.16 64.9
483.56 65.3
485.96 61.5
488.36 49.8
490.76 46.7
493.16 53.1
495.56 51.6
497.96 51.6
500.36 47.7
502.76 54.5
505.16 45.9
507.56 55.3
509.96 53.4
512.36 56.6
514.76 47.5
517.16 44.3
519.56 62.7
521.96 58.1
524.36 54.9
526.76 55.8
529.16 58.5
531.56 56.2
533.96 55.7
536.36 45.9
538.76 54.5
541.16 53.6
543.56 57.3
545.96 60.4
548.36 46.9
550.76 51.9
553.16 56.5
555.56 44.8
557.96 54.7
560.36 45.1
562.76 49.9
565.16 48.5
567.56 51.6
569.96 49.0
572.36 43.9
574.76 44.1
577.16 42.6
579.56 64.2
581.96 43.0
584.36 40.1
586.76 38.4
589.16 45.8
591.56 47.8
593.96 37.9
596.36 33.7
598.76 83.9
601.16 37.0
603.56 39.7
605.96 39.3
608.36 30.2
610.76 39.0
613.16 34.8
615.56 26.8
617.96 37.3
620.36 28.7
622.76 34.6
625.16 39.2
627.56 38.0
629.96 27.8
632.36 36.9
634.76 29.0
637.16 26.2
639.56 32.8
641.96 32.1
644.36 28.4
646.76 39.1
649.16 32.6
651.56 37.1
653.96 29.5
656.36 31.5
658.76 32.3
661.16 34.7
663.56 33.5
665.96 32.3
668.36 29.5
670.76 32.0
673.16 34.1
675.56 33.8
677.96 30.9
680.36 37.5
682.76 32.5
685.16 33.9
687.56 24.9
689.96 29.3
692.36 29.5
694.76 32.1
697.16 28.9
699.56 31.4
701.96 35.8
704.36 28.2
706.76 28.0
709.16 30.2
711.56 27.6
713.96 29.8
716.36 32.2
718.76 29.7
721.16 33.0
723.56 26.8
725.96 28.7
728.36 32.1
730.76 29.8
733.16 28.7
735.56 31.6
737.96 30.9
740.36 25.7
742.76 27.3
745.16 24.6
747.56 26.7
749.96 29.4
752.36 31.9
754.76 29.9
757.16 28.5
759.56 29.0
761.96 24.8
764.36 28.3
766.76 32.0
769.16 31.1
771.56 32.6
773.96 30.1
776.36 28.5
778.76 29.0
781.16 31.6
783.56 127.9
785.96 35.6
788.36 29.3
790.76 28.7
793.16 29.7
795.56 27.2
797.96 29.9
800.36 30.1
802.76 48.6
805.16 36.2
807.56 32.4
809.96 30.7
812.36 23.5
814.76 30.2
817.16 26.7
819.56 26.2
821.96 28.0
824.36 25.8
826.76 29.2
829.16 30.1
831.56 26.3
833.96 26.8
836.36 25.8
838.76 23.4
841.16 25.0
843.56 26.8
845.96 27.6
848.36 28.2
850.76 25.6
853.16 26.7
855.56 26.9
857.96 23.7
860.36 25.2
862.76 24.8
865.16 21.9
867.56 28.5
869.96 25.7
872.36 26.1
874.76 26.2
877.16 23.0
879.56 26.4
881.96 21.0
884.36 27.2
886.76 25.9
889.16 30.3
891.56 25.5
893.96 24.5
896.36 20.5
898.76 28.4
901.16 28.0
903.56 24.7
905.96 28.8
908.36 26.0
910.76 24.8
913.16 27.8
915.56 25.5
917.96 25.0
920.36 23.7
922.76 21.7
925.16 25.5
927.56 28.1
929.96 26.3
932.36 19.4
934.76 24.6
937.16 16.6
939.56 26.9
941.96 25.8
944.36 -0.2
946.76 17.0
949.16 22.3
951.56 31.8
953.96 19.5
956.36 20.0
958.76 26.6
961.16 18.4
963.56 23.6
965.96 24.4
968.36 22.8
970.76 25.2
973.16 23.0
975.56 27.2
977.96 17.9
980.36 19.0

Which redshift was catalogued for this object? 0.194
